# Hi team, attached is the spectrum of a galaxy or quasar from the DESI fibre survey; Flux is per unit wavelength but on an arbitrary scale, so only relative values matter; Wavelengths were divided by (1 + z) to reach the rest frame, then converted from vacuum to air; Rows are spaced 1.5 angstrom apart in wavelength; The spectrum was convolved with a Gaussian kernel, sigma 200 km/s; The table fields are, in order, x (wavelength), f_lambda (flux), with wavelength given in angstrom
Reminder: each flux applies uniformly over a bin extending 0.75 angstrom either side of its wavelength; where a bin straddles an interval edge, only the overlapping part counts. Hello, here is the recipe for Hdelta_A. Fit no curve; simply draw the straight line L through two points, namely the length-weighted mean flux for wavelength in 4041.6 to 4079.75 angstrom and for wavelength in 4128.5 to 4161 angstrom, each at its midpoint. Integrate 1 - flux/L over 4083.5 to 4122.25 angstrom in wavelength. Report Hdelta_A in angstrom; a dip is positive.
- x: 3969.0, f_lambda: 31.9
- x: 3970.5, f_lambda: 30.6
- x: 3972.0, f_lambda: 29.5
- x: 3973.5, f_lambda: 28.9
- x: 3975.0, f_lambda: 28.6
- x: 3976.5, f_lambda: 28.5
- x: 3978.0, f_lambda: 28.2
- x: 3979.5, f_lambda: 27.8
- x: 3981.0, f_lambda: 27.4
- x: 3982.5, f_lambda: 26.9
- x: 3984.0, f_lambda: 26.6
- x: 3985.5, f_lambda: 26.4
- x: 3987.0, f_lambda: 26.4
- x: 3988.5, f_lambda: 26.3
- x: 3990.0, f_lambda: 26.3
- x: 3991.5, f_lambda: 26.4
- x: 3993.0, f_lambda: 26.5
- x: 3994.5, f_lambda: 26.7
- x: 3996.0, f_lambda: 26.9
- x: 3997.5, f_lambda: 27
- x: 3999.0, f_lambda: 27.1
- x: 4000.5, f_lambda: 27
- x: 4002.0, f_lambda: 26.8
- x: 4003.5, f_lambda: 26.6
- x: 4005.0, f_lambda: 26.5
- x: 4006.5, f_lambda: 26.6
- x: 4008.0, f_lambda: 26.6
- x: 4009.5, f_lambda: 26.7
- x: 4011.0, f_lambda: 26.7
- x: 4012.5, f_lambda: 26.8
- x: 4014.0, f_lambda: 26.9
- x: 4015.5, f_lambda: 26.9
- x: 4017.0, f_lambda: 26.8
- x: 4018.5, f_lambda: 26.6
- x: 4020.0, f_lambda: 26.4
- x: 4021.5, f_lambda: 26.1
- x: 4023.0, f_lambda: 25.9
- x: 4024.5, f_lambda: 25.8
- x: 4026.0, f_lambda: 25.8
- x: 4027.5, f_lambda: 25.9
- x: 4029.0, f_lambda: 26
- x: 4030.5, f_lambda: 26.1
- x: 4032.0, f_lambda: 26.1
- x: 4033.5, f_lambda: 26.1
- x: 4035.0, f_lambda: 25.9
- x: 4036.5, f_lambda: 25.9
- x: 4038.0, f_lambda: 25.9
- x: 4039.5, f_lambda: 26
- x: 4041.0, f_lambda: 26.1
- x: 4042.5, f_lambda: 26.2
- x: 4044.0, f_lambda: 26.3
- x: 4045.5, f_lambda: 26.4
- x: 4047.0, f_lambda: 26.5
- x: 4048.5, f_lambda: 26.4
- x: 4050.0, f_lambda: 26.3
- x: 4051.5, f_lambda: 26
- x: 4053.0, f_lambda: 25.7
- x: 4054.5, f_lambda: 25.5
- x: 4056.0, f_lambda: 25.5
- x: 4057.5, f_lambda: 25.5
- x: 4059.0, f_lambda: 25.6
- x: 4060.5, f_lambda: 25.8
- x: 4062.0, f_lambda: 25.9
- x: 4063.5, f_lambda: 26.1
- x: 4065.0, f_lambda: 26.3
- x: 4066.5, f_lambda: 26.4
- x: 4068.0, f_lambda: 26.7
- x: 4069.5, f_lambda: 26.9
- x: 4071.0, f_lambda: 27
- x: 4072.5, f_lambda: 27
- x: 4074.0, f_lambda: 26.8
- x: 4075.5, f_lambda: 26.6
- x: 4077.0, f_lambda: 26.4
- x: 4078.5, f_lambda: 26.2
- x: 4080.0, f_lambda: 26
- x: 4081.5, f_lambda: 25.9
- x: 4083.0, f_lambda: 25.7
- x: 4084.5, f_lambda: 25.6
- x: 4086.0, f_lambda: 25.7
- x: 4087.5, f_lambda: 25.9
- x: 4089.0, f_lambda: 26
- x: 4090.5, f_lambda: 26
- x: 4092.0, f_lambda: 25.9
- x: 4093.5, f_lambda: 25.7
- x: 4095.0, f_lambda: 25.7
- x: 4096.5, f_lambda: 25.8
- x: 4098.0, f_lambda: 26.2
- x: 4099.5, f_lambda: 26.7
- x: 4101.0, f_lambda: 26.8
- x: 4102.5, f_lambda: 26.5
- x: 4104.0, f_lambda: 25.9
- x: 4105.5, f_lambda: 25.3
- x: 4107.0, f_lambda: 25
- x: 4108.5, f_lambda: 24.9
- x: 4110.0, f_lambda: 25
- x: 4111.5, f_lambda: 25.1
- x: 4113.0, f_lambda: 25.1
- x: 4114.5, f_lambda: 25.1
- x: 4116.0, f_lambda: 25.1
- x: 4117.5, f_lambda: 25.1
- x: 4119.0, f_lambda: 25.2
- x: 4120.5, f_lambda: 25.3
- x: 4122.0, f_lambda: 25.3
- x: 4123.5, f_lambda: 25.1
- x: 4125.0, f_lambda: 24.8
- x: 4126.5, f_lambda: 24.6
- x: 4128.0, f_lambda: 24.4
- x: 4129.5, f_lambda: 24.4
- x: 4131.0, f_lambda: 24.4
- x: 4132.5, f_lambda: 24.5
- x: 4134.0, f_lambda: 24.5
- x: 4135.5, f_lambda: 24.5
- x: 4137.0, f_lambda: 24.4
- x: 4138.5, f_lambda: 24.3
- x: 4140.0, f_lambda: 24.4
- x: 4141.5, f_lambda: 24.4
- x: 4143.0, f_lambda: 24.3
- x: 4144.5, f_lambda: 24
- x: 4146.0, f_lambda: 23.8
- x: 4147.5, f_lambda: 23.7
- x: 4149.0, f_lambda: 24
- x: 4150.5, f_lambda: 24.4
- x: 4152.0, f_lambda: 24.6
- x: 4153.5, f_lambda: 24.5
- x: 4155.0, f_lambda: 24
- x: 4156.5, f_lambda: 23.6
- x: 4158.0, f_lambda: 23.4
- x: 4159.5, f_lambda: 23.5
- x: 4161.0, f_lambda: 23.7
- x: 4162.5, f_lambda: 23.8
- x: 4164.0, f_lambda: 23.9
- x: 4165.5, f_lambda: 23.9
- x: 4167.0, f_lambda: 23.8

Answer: -0.6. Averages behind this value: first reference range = 26.2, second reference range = 24.2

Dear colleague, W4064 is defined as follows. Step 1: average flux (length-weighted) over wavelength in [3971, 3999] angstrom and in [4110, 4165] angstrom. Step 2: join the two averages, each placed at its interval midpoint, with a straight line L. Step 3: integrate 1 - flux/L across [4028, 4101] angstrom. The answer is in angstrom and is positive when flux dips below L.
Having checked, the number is -0.9 angstrom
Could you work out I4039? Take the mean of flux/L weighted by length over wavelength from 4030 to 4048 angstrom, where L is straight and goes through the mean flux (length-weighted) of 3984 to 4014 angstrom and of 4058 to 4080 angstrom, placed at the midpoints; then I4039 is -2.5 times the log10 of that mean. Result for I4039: 0.015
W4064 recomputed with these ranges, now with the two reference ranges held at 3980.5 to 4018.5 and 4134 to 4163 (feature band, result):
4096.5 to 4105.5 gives -0.5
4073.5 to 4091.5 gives -0.6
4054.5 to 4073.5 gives -0.5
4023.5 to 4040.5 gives 0.1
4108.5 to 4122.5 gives -0.3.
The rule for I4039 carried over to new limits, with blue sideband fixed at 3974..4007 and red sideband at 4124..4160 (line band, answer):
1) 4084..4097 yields -0.03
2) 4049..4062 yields 0.00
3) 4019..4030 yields 0.02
